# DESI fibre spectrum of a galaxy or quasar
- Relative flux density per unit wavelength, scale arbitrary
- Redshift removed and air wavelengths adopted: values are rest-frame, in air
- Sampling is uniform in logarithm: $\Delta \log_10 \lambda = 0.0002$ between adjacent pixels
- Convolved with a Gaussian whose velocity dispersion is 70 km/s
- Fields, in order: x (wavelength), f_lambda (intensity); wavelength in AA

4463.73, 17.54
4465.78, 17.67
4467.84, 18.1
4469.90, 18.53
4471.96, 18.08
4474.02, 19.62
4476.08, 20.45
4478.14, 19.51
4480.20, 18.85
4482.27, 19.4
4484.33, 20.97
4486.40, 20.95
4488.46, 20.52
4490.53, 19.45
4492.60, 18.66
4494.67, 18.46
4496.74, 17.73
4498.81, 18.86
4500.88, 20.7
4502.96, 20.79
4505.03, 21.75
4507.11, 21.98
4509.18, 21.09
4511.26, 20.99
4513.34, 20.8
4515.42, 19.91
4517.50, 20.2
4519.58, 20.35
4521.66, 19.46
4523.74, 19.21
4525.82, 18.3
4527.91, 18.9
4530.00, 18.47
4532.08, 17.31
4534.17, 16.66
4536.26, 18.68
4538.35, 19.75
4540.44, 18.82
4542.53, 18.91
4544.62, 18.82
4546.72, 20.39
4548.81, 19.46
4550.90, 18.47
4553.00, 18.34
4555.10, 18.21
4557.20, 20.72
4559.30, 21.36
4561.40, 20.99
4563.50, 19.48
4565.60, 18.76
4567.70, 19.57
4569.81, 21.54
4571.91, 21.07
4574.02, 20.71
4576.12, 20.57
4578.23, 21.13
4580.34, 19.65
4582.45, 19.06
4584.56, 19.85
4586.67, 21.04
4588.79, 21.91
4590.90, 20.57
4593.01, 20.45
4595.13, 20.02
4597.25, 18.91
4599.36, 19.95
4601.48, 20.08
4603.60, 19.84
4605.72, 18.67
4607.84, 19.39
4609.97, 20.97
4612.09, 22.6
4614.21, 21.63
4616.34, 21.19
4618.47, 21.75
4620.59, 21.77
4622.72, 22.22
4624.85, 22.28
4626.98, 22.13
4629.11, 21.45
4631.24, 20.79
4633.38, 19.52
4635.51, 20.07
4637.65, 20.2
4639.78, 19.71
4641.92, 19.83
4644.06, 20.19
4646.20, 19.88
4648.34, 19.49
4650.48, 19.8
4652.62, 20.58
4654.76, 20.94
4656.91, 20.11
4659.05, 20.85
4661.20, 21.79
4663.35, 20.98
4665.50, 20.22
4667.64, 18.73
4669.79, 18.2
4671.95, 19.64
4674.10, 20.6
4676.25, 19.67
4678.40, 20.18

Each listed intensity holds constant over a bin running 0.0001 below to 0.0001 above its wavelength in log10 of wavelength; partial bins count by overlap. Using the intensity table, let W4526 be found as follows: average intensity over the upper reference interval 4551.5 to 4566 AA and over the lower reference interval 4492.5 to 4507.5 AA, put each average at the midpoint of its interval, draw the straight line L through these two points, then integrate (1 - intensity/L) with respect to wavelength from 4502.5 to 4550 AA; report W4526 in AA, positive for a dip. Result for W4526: 0.5 AA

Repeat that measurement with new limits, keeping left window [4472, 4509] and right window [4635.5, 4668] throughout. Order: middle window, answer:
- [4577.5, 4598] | -0.2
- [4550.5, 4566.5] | 0.4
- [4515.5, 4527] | 0.3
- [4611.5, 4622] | -0.8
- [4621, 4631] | -0.8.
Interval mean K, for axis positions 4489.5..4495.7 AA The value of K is 18.8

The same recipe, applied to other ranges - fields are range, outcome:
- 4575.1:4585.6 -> 20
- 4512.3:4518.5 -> 20.3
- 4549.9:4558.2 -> 18.9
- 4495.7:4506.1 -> 20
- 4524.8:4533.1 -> 18.2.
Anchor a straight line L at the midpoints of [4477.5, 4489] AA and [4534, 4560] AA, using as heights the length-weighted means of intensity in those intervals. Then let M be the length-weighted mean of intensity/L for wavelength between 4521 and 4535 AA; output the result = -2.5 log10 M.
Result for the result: 0.064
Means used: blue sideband 20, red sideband 19.2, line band 18.3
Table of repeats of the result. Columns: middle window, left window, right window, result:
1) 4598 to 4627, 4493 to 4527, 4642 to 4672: -0.05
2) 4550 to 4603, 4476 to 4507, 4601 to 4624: 0.03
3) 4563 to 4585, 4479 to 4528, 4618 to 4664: 0.01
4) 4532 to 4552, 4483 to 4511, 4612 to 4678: 0.08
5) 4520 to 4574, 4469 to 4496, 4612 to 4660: 0.04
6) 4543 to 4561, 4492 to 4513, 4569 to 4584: 0.05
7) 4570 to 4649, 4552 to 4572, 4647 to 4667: -0.02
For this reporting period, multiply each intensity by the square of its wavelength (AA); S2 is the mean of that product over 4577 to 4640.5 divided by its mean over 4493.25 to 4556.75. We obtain 1.1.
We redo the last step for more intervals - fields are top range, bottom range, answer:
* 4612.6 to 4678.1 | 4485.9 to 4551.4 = 1.11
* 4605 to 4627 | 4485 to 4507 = 1.13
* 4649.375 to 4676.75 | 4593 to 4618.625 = 1.02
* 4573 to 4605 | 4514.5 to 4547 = 1.09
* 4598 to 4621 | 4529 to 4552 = 1.14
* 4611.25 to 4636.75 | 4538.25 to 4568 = 1.14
